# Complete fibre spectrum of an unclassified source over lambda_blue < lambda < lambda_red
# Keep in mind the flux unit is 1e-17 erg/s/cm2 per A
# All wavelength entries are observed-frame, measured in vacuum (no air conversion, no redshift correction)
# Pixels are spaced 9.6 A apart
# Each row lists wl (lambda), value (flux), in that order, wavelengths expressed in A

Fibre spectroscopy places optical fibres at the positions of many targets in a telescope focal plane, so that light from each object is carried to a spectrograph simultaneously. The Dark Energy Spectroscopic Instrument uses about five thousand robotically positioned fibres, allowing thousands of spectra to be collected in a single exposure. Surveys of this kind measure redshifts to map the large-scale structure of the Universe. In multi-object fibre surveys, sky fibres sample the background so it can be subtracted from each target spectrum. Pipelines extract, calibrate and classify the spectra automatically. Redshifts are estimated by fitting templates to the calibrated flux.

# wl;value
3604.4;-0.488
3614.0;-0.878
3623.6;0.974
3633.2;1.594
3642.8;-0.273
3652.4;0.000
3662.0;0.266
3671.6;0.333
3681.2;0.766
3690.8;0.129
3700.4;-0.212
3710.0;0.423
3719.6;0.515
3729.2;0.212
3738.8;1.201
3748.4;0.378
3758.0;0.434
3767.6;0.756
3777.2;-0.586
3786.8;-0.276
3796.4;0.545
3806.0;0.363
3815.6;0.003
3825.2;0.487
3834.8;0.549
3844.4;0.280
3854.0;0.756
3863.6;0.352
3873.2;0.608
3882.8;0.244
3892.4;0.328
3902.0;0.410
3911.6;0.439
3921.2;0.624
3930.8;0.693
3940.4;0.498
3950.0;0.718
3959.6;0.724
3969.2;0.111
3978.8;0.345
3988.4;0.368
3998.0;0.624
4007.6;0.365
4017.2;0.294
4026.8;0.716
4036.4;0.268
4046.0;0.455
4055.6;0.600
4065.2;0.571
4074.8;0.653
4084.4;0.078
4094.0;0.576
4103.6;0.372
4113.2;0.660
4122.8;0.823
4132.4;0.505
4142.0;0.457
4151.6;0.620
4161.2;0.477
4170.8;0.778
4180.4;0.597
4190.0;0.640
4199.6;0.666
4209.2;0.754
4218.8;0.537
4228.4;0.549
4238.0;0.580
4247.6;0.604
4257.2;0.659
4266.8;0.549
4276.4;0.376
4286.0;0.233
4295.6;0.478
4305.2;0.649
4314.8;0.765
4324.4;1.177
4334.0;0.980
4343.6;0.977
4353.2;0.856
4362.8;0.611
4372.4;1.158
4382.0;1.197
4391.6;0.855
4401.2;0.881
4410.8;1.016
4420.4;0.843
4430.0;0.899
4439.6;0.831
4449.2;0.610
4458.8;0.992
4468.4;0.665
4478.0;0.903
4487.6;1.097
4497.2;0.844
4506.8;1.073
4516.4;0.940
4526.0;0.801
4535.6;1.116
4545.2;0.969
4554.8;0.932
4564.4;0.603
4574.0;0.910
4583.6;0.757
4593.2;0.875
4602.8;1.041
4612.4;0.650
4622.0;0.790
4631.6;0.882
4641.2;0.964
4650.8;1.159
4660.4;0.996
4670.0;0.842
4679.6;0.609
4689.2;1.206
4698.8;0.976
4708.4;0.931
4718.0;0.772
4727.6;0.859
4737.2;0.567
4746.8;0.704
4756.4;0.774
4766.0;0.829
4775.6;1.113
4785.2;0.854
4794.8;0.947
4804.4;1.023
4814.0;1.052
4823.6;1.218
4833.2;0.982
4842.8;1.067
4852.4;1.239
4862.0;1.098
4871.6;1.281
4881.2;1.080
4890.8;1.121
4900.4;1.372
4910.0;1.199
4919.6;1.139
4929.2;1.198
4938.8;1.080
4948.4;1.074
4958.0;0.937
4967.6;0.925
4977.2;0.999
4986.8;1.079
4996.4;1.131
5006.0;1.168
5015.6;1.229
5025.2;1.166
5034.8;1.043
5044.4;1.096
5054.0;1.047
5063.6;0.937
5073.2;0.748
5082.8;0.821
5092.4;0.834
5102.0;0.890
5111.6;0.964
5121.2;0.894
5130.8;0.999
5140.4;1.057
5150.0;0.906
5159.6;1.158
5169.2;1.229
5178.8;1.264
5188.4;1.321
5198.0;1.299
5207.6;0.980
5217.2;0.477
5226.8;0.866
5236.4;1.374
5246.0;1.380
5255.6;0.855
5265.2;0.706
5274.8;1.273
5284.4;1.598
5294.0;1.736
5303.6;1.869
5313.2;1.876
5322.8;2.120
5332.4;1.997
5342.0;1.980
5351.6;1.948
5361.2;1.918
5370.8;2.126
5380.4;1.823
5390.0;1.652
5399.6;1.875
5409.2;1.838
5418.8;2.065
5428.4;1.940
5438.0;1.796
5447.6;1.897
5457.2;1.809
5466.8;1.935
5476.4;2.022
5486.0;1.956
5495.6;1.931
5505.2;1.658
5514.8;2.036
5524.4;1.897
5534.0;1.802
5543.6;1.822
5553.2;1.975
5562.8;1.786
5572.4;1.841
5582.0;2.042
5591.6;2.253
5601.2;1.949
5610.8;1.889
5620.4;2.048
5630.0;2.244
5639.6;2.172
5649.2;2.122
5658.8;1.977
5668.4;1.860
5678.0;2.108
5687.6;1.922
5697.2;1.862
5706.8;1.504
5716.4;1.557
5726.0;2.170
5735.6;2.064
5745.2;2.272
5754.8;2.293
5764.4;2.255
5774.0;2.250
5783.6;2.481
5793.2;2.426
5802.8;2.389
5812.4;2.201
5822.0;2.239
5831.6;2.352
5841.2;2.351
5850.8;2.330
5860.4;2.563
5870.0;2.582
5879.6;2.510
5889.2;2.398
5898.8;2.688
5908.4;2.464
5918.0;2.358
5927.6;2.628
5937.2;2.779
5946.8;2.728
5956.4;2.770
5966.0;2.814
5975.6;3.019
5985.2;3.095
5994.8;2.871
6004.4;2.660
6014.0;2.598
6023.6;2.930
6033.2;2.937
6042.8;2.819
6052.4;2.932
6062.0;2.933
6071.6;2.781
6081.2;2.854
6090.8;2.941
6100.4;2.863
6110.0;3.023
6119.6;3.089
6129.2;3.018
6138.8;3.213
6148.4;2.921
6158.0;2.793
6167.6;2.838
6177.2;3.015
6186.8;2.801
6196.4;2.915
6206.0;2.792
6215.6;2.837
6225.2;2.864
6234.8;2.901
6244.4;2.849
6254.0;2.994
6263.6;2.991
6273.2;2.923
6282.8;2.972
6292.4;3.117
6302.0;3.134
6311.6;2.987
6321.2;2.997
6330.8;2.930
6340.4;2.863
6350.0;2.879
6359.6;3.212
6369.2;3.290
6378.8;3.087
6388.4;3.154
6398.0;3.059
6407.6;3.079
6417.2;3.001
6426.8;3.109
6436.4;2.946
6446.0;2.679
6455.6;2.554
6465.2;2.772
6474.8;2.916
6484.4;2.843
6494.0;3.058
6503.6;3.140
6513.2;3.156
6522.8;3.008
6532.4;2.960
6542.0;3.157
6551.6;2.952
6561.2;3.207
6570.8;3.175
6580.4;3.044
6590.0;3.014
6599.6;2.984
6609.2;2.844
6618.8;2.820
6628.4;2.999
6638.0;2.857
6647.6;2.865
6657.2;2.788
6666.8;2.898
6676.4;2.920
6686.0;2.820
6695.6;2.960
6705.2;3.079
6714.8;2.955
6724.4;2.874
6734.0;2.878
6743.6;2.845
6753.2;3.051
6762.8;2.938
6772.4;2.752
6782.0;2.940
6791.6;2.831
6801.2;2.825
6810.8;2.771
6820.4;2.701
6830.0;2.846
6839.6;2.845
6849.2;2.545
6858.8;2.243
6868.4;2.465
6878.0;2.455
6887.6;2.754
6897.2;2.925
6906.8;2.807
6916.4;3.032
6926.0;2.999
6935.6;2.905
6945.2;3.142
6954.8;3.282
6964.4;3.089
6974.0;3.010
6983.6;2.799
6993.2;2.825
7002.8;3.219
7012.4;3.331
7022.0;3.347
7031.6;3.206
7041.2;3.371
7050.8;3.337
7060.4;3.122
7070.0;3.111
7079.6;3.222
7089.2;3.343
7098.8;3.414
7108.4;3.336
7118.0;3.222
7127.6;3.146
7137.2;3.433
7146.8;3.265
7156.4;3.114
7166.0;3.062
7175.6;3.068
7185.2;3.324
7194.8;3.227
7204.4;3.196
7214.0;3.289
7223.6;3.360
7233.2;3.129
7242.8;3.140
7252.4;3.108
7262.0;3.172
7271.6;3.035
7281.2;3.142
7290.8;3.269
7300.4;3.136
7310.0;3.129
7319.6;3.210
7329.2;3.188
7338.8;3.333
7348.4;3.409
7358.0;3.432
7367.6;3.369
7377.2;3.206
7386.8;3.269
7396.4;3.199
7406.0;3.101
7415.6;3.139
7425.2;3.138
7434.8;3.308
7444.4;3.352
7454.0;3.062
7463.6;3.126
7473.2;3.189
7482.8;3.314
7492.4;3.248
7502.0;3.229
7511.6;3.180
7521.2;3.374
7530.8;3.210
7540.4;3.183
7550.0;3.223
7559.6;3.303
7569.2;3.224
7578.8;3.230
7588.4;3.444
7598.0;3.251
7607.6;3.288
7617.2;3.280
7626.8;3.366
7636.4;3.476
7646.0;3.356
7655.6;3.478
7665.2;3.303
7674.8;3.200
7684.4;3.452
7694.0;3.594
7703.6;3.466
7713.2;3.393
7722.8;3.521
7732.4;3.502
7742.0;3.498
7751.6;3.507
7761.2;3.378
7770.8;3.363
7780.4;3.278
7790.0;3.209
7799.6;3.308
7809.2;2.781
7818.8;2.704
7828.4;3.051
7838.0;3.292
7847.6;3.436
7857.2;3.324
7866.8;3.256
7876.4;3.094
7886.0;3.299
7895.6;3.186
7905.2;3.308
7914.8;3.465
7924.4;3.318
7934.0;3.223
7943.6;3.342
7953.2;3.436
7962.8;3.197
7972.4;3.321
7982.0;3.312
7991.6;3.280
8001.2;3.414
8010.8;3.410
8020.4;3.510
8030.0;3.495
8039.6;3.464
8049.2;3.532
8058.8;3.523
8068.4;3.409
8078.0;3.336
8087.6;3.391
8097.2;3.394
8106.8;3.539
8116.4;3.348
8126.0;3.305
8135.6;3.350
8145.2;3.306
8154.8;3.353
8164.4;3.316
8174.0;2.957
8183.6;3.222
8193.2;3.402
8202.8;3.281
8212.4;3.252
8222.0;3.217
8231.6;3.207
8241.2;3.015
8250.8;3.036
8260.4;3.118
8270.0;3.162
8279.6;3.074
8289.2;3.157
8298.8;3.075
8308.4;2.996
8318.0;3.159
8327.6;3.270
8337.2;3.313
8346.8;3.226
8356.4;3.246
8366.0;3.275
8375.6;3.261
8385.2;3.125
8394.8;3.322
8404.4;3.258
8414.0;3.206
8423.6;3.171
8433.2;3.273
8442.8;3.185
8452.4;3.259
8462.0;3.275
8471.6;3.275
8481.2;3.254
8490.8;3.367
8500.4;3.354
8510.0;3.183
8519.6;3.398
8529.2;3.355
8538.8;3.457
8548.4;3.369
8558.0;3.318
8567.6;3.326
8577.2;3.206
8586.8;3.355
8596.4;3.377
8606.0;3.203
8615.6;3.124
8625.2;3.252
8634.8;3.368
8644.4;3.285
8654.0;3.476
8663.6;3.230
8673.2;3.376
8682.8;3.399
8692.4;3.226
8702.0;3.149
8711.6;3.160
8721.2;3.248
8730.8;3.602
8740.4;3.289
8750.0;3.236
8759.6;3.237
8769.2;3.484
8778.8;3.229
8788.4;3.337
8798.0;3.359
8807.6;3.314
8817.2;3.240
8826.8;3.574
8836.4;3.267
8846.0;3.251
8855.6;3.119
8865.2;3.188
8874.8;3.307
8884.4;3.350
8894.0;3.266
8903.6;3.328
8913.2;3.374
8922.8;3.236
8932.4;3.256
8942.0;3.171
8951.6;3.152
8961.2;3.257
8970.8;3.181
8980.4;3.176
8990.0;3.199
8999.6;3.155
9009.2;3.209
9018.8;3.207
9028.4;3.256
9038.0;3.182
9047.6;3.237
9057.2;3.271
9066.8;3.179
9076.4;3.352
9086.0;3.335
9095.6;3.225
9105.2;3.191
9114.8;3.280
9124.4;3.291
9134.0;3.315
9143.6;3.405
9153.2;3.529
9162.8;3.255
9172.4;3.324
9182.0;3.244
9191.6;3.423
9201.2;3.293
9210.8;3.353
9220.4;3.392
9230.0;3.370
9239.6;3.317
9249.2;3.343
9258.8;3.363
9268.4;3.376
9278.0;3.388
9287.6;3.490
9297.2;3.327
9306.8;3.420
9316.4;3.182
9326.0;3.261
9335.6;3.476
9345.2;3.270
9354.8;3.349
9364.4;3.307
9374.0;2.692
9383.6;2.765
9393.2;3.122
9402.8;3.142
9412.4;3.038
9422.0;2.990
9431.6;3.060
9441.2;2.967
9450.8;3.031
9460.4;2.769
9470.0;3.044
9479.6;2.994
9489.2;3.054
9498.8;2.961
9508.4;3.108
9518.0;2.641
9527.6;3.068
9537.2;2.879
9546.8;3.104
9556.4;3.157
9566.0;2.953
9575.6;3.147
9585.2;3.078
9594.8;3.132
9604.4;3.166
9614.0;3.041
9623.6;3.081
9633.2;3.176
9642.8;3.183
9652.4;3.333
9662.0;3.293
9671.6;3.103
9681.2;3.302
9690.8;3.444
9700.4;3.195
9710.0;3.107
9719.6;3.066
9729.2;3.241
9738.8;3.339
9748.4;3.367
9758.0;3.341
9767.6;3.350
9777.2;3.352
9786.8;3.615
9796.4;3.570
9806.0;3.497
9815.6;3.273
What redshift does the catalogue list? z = 0.326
